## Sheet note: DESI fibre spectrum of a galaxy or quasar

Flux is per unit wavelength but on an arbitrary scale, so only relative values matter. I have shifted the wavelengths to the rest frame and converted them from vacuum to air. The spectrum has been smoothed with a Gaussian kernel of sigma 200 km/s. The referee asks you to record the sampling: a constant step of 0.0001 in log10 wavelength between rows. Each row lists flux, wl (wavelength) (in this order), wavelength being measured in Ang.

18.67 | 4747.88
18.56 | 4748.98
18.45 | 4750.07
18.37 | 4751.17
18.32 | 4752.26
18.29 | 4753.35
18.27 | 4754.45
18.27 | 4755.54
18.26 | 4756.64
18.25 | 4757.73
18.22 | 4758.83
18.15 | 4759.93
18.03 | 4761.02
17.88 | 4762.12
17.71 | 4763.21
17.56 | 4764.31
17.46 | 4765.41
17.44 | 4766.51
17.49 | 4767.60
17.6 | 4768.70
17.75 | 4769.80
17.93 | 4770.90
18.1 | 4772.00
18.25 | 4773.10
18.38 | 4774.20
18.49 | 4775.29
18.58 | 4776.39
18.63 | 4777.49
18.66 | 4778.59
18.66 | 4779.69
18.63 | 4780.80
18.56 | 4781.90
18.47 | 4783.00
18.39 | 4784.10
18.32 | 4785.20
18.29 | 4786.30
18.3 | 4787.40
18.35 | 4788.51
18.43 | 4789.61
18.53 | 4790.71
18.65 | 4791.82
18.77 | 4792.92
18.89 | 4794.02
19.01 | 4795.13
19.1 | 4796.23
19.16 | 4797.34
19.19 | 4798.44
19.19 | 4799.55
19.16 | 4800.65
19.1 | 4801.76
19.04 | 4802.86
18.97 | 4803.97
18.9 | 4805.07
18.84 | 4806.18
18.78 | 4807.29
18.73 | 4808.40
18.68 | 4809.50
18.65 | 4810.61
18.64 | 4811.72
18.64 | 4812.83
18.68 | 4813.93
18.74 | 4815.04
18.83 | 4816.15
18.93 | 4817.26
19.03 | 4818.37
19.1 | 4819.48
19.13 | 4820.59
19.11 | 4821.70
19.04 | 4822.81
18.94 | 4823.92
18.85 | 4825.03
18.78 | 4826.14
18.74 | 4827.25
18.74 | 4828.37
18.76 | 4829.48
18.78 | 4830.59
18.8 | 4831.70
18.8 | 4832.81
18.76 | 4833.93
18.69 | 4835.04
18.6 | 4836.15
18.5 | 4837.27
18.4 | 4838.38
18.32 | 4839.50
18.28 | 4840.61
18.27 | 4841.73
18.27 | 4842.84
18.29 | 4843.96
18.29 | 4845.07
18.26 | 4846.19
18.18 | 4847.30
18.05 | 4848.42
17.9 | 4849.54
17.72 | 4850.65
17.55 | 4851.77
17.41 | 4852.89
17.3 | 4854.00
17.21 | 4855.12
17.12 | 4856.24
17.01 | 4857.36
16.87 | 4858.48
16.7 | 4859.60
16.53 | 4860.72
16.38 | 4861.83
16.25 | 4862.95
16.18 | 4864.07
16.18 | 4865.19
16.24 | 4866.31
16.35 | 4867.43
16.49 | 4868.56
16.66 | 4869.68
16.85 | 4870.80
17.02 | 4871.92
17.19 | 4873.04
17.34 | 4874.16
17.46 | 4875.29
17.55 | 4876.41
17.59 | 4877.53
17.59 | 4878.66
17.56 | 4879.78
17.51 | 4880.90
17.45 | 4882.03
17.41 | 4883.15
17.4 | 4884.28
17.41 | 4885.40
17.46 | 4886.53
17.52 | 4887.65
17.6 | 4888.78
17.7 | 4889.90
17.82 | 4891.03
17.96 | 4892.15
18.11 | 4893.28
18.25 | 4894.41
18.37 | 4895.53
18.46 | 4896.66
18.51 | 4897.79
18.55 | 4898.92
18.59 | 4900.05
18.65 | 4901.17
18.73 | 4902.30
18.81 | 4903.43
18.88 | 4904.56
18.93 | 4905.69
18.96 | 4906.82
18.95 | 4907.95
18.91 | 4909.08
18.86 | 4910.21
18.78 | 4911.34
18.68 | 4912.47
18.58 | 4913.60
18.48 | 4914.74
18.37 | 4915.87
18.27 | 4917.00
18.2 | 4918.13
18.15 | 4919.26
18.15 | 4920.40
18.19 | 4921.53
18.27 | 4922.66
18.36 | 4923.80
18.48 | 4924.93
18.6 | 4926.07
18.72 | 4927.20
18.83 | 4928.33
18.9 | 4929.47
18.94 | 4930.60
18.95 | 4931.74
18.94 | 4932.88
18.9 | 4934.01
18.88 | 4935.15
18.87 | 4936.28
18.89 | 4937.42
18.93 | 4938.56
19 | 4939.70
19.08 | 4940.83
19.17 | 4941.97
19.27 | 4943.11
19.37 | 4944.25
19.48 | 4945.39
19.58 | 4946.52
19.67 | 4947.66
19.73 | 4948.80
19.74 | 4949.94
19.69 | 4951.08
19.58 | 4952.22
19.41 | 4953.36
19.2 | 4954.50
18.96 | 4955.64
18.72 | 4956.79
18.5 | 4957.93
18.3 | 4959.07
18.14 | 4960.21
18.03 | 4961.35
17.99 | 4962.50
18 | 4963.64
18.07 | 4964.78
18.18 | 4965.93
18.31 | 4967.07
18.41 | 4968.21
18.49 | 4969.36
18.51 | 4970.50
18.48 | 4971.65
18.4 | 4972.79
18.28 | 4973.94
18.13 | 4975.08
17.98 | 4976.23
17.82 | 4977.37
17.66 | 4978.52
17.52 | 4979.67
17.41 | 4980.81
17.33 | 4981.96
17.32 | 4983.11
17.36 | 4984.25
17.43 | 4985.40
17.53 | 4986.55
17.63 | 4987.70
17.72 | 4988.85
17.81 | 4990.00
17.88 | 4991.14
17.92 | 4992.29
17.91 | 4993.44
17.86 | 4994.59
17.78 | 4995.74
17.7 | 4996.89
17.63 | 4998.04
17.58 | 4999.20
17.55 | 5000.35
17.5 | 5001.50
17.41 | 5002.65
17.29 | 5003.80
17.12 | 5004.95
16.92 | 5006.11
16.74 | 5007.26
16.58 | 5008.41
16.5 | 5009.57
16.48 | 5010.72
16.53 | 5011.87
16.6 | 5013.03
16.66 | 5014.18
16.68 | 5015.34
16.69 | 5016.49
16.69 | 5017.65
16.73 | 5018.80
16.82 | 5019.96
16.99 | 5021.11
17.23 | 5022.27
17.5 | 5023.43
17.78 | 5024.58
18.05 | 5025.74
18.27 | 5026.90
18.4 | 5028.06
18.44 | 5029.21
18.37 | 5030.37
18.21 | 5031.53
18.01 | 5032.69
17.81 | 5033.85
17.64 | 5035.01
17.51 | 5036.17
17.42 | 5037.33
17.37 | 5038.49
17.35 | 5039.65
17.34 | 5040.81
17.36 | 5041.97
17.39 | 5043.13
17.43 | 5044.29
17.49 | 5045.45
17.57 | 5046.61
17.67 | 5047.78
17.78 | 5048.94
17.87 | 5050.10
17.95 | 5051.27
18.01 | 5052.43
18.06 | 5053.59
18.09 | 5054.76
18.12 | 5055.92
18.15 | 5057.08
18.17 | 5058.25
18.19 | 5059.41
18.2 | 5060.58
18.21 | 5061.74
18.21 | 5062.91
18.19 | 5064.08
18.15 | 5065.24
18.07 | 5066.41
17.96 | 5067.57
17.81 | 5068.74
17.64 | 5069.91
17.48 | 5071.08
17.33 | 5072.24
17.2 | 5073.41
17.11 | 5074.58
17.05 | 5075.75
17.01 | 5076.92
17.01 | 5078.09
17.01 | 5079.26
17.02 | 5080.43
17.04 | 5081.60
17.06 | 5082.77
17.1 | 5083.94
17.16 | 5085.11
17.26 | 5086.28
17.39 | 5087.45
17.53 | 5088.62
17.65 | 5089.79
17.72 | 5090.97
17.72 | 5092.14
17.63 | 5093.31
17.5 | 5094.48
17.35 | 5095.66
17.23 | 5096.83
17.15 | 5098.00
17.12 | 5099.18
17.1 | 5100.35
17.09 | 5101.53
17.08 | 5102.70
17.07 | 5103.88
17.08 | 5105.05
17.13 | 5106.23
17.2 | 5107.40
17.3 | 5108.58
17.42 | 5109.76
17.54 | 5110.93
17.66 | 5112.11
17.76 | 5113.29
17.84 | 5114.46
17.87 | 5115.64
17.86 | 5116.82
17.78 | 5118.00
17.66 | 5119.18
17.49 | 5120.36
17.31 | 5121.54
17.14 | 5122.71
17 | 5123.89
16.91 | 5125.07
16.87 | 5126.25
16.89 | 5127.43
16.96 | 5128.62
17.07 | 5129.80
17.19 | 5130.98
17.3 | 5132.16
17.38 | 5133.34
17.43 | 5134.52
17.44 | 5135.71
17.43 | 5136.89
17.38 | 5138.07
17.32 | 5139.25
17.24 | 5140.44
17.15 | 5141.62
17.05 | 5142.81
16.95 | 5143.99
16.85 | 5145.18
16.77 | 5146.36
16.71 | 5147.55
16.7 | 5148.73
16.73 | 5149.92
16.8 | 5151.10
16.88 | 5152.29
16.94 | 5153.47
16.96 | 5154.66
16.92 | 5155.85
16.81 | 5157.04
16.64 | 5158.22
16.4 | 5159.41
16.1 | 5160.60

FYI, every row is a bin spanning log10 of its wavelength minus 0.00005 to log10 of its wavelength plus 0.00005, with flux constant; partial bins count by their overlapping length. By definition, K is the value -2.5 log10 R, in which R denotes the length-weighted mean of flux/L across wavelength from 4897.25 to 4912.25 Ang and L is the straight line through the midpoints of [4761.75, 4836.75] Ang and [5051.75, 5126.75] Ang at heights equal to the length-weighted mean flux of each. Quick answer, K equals -0.03 mag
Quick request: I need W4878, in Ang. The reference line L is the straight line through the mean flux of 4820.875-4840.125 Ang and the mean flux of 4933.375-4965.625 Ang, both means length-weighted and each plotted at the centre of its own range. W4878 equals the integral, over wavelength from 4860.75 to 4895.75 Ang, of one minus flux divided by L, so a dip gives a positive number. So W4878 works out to 3.0 Ang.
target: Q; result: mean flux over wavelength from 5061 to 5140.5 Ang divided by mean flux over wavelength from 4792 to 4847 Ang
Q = 0.93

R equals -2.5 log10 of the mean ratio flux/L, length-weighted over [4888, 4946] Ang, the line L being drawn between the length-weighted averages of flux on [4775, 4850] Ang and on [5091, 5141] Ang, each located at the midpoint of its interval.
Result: -0.02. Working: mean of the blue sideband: 18.7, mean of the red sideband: 17.3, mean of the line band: 18.6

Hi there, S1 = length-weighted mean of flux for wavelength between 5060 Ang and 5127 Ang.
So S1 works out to 17.4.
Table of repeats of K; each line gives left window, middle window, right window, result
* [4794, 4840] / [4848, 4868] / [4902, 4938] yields 0.11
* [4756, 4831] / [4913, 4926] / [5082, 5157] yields -0.02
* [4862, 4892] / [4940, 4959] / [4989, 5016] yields -0.12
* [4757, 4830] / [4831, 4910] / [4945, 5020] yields 0.03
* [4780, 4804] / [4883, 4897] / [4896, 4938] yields 0.05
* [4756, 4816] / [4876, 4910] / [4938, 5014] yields 0.01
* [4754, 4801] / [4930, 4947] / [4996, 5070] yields -0.07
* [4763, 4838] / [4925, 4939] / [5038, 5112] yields -0.04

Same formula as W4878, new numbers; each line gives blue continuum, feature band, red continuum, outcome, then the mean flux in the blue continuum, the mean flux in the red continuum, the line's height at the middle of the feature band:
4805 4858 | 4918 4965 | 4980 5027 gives -3.02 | 18.4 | 17.3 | 17.7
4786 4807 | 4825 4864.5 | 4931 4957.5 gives 2.15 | 18.8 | 19.2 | 19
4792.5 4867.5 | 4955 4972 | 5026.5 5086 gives -0.38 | 18.3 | 17.7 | 17.9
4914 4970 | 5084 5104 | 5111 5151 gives 0.23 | 18.8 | 17.2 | 17.5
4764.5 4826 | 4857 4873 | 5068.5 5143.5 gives 1.53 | 18.6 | 17.3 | 18.3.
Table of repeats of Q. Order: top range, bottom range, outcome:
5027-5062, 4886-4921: 0.97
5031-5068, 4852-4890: 1.05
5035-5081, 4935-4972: 0.94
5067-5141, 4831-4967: 0.95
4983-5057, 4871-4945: 0.95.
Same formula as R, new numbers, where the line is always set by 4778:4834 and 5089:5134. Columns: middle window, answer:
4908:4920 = -0.02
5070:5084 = 0.02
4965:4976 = -0.02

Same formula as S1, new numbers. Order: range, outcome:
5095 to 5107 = 17.1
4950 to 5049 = 17.7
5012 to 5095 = 17.6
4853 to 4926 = 17.8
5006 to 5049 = 17.3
